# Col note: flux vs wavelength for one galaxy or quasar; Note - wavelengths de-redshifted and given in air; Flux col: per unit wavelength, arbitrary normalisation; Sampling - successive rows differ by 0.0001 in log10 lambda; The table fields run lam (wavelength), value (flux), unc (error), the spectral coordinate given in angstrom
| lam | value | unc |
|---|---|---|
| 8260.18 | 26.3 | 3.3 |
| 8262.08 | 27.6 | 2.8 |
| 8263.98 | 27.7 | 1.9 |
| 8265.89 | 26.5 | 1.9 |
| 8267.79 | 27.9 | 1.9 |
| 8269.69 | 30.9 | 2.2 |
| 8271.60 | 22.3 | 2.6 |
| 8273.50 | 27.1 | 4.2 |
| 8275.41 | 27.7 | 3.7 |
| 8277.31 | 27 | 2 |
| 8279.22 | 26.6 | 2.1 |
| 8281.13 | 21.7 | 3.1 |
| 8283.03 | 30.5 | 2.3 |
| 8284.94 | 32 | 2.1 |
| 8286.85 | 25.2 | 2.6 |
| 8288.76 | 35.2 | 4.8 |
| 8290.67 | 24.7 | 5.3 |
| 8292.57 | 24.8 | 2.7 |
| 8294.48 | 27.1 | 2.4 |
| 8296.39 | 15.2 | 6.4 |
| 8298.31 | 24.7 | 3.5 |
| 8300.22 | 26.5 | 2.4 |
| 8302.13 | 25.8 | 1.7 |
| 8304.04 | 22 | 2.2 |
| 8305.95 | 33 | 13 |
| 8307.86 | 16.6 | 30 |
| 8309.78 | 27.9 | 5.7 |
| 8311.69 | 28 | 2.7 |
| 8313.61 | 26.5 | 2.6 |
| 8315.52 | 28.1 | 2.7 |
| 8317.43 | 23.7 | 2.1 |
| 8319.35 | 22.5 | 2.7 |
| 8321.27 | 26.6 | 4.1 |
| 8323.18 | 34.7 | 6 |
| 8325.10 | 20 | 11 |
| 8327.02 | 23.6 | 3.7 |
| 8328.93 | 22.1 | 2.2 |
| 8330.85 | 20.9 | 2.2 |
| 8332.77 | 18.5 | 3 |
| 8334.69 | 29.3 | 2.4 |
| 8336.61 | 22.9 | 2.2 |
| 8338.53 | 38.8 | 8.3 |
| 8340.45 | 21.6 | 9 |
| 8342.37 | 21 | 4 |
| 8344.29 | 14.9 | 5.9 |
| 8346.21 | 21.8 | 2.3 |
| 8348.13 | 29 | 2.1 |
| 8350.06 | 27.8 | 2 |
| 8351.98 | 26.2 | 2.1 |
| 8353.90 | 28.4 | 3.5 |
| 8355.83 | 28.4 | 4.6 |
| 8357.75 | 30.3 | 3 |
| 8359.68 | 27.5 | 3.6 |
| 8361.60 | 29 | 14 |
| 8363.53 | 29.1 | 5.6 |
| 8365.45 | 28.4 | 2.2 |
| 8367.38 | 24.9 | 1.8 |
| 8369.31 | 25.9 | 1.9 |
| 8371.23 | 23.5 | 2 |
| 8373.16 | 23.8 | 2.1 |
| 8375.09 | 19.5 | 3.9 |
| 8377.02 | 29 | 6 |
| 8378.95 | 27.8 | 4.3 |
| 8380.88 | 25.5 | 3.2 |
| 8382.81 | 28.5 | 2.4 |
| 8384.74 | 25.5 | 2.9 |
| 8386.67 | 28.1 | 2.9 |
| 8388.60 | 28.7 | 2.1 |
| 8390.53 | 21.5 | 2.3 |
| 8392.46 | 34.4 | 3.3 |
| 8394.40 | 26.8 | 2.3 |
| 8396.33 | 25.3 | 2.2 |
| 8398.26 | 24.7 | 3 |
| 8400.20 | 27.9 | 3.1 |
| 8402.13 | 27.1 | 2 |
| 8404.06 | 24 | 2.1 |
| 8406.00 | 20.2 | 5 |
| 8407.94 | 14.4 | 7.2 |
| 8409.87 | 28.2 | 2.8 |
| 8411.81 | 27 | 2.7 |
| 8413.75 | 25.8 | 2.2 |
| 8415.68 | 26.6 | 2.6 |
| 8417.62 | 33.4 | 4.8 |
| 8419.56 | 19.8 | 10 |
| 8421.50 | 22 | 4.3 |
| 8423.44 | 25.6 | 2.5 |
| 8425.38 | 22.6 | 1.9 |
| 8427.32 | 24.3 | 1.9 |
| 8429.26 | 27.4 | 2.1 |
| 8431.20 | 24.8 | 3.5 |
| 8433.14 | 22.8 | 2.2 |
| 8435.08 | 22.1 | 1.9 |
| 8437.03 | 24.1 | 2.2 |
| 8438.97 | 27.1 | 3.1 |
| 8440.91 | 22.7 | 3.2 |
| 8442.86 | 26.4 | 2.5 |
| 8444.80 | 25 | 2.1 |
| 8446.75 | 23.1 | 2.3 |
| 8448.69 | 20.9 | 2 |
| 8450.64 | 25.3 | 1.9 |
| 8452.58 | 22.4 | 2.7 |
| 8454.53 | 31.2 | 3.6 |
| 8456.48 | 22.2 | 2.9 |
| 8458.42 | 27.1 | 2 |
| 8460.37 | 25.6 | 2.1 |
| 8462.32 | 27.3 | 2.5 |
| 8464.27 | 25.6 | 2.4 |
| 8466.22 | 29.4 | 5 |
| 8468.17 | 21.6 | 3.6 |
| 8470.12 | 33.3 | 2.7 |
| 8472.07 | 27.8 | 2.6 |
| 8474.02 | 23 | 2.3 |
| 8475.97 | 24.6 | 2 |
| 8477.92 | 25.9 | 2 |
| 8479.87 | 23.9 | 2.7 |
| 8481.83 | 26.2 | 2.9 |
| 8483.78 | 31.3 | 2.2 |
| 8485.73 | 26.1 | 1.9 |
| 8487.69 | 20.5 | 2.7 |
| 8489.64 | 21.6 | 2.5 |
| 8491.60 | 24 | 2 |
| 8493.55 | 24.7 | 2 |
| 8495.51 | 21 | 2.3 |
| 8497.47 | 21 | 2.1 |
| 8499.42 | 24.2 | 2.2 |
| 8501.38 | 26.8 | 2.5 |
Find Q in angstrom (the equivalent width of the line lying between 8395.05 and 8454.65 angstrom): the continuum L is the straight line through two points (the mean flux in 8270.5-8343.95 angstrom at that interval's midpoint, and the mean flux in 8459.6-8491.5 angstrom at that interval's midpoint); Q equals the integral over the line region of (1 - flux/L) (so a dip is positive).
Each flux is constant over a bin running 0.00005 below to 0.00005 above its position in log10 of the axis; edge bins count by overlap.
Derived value 2.7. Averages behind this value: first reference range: 25.5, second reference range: 25.8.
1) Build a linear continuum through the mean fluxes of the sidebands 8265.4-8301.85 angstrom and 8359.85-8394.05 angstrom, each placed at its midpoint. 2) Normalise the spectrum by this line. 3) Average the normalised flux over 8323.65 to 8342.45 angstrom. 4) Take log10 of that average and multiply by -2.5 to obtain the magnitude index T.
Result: 0.099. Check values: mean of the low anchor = 26.5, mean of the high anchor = 26.7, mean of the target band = 24.3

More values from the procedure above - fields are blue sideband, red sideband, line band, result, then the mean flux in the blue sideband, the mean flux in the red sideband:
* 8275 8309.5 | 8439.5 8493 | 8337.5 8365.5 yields -0.04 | 25.9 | 25.3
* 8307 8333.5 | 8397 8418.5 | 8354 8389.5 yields -0.08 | 24.3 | 25.4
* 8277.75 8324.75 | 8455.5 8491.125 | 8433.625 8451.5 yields 0.08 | 26.2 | 25.7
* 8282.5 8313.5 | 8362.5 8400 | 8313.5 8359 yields 0.04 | 26.1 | 26.4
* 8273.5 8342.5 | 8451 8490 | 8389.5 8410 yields 0.04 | 25.7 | 25.9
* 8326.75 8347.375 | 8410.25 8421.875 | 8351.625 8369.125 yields -0.16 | 23.3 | 26.1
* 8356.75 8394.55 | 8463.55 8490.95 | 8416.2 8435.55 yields 0.07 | 26.9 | 25.8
